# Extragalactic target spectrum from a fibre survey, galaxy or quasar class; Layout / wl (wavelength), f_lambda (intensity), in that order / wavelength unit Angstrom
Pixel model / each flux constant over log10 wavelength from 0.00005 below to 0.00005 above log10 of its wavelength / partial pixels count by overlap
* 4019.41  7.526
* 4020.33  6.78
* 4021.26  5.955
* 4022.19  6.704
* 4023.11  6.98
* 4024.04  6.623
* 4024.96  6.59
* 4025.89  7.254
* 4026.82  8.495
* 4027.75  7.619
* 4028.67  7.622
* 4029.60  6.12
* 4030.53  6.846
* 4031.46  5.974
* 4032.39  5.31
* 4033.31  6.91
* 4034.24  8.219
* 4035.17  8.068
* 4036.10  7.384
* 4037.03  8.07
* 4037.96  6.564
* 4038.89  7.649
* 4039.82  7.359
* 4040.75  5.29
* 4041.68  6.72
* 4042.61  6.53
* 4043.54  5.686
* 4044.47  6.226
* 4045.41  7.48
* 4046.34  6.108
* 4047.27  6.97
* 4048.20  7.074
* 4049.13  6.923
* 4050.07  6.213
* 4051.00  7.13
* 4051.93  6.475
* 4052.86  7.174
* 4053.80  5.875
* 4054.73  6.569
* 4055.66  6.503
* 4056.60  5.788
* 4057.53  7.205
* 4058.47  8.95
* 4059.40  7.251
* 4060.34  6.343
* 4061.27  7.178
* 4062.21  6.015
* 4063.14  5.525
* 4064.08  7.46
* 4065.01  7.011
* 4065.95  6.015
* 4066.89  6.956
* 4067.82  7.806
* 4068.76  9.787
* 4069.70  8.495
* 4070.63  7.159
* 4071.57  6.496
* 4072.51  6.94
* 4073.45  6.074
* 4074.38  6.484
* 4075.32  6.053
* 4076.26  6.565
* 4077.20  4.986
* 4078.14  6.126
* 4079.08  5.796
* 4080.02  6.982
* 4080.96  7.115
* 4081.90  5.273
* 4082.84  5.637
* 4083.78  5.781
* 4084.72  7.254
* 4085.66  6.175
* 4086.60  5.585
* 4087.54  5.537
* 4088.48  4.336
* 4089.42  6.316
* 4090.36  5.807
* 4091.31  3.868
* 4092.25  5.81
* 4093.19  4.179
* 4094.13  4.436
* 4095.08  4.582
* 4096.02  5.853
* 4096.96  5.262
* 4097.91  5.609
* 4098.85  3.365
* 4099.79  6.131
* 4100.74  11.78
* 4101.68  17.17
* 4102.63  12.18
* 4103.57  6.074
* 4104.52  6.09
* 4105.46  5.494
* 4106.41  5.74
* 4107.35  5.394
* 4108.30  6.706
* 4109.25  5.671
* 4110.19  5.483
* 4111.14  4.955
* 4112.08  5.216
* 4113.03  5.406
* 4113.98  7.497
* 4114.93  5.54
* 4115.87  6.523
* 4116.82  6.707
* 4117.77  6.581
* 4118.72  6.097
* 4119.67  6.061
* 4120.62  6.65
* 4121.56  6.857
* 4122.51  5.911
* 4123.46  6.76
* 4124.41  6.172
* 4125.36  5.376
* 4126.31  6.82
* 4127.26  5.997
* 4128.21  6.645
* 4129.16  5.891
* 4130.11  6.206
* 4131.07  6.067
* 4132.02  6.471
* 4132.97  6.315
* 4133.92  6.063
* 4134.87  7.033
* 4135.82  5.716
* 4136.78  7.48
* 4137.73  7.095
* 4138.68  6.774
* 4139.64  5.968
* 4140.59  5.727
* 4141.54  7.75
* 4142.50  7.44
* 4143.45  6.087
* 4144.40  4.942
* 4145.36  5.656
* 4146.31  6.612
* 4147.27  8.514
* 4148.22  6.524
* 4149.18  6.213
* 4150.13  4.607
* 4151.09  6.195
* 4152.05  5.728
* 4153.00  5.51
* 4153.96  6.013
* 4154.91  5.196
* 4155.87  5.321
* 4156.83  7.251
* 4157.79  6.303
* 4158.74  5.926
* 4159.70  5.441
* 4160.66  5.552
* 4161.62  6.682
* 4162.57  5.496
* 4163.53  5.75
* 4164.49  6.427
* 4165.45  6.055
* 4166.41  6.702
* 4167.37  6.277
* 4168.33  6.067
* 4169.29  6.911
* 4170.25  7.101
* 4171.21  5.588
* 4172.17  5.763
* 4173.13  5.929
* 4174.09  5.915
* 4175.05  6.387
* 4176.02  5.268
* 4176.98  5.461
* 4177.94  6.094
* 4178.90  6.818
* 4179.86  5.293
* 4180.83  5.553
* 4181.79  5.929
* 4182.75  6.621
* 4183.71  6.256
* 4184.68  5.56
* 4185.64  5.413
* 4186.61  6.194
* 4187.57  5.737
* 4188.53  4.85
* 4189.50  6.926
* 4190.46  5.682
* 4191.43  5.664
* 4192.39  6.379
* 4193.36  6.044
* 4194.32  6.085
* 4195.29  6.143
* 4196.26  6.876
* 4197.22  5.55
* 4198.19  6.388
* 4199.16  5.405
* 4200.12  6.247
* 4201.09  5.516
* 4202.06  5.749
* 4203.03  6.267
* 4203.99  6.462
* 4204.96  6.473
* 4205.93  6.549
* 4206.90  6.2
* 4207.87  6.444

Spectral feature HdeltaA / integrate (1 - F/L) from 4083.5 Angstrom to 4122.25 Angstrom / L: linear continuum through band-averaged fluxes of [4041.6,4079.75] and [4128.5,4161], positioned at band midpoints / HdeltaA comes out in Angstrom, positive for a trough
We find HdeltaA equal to 1.1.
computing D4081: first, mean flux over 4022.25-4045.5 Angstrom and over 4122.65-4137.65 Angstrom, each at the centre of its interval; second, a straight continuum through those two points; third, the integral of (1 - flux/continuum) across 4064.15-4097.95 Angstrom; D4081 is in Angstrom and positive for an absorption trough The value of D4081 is 2.6 Angstrom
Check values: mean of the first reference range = 6.93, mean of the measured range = 6.14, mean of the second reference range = 6.34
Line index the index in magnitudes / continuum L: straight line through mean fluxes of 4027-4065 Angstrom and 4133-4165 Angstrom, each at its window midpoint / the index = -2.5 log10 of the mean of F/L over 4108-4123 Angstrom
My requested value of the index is 0.05 mag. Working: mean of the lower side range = 6.83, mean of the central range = 6.11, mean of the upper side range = 6.21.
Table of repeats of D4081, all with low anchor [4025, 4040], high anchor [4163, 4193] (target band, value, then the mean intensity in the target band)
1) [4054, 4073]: -0.3 Angstrom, 7.05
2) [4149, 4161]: 0.8 Angstrom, 5.78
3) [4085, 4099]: 3.2 Angstrom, 5.18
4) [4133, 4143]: -0.5 Angstrom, 6.69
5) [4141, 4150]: -0.4 Angstrom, 6.56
